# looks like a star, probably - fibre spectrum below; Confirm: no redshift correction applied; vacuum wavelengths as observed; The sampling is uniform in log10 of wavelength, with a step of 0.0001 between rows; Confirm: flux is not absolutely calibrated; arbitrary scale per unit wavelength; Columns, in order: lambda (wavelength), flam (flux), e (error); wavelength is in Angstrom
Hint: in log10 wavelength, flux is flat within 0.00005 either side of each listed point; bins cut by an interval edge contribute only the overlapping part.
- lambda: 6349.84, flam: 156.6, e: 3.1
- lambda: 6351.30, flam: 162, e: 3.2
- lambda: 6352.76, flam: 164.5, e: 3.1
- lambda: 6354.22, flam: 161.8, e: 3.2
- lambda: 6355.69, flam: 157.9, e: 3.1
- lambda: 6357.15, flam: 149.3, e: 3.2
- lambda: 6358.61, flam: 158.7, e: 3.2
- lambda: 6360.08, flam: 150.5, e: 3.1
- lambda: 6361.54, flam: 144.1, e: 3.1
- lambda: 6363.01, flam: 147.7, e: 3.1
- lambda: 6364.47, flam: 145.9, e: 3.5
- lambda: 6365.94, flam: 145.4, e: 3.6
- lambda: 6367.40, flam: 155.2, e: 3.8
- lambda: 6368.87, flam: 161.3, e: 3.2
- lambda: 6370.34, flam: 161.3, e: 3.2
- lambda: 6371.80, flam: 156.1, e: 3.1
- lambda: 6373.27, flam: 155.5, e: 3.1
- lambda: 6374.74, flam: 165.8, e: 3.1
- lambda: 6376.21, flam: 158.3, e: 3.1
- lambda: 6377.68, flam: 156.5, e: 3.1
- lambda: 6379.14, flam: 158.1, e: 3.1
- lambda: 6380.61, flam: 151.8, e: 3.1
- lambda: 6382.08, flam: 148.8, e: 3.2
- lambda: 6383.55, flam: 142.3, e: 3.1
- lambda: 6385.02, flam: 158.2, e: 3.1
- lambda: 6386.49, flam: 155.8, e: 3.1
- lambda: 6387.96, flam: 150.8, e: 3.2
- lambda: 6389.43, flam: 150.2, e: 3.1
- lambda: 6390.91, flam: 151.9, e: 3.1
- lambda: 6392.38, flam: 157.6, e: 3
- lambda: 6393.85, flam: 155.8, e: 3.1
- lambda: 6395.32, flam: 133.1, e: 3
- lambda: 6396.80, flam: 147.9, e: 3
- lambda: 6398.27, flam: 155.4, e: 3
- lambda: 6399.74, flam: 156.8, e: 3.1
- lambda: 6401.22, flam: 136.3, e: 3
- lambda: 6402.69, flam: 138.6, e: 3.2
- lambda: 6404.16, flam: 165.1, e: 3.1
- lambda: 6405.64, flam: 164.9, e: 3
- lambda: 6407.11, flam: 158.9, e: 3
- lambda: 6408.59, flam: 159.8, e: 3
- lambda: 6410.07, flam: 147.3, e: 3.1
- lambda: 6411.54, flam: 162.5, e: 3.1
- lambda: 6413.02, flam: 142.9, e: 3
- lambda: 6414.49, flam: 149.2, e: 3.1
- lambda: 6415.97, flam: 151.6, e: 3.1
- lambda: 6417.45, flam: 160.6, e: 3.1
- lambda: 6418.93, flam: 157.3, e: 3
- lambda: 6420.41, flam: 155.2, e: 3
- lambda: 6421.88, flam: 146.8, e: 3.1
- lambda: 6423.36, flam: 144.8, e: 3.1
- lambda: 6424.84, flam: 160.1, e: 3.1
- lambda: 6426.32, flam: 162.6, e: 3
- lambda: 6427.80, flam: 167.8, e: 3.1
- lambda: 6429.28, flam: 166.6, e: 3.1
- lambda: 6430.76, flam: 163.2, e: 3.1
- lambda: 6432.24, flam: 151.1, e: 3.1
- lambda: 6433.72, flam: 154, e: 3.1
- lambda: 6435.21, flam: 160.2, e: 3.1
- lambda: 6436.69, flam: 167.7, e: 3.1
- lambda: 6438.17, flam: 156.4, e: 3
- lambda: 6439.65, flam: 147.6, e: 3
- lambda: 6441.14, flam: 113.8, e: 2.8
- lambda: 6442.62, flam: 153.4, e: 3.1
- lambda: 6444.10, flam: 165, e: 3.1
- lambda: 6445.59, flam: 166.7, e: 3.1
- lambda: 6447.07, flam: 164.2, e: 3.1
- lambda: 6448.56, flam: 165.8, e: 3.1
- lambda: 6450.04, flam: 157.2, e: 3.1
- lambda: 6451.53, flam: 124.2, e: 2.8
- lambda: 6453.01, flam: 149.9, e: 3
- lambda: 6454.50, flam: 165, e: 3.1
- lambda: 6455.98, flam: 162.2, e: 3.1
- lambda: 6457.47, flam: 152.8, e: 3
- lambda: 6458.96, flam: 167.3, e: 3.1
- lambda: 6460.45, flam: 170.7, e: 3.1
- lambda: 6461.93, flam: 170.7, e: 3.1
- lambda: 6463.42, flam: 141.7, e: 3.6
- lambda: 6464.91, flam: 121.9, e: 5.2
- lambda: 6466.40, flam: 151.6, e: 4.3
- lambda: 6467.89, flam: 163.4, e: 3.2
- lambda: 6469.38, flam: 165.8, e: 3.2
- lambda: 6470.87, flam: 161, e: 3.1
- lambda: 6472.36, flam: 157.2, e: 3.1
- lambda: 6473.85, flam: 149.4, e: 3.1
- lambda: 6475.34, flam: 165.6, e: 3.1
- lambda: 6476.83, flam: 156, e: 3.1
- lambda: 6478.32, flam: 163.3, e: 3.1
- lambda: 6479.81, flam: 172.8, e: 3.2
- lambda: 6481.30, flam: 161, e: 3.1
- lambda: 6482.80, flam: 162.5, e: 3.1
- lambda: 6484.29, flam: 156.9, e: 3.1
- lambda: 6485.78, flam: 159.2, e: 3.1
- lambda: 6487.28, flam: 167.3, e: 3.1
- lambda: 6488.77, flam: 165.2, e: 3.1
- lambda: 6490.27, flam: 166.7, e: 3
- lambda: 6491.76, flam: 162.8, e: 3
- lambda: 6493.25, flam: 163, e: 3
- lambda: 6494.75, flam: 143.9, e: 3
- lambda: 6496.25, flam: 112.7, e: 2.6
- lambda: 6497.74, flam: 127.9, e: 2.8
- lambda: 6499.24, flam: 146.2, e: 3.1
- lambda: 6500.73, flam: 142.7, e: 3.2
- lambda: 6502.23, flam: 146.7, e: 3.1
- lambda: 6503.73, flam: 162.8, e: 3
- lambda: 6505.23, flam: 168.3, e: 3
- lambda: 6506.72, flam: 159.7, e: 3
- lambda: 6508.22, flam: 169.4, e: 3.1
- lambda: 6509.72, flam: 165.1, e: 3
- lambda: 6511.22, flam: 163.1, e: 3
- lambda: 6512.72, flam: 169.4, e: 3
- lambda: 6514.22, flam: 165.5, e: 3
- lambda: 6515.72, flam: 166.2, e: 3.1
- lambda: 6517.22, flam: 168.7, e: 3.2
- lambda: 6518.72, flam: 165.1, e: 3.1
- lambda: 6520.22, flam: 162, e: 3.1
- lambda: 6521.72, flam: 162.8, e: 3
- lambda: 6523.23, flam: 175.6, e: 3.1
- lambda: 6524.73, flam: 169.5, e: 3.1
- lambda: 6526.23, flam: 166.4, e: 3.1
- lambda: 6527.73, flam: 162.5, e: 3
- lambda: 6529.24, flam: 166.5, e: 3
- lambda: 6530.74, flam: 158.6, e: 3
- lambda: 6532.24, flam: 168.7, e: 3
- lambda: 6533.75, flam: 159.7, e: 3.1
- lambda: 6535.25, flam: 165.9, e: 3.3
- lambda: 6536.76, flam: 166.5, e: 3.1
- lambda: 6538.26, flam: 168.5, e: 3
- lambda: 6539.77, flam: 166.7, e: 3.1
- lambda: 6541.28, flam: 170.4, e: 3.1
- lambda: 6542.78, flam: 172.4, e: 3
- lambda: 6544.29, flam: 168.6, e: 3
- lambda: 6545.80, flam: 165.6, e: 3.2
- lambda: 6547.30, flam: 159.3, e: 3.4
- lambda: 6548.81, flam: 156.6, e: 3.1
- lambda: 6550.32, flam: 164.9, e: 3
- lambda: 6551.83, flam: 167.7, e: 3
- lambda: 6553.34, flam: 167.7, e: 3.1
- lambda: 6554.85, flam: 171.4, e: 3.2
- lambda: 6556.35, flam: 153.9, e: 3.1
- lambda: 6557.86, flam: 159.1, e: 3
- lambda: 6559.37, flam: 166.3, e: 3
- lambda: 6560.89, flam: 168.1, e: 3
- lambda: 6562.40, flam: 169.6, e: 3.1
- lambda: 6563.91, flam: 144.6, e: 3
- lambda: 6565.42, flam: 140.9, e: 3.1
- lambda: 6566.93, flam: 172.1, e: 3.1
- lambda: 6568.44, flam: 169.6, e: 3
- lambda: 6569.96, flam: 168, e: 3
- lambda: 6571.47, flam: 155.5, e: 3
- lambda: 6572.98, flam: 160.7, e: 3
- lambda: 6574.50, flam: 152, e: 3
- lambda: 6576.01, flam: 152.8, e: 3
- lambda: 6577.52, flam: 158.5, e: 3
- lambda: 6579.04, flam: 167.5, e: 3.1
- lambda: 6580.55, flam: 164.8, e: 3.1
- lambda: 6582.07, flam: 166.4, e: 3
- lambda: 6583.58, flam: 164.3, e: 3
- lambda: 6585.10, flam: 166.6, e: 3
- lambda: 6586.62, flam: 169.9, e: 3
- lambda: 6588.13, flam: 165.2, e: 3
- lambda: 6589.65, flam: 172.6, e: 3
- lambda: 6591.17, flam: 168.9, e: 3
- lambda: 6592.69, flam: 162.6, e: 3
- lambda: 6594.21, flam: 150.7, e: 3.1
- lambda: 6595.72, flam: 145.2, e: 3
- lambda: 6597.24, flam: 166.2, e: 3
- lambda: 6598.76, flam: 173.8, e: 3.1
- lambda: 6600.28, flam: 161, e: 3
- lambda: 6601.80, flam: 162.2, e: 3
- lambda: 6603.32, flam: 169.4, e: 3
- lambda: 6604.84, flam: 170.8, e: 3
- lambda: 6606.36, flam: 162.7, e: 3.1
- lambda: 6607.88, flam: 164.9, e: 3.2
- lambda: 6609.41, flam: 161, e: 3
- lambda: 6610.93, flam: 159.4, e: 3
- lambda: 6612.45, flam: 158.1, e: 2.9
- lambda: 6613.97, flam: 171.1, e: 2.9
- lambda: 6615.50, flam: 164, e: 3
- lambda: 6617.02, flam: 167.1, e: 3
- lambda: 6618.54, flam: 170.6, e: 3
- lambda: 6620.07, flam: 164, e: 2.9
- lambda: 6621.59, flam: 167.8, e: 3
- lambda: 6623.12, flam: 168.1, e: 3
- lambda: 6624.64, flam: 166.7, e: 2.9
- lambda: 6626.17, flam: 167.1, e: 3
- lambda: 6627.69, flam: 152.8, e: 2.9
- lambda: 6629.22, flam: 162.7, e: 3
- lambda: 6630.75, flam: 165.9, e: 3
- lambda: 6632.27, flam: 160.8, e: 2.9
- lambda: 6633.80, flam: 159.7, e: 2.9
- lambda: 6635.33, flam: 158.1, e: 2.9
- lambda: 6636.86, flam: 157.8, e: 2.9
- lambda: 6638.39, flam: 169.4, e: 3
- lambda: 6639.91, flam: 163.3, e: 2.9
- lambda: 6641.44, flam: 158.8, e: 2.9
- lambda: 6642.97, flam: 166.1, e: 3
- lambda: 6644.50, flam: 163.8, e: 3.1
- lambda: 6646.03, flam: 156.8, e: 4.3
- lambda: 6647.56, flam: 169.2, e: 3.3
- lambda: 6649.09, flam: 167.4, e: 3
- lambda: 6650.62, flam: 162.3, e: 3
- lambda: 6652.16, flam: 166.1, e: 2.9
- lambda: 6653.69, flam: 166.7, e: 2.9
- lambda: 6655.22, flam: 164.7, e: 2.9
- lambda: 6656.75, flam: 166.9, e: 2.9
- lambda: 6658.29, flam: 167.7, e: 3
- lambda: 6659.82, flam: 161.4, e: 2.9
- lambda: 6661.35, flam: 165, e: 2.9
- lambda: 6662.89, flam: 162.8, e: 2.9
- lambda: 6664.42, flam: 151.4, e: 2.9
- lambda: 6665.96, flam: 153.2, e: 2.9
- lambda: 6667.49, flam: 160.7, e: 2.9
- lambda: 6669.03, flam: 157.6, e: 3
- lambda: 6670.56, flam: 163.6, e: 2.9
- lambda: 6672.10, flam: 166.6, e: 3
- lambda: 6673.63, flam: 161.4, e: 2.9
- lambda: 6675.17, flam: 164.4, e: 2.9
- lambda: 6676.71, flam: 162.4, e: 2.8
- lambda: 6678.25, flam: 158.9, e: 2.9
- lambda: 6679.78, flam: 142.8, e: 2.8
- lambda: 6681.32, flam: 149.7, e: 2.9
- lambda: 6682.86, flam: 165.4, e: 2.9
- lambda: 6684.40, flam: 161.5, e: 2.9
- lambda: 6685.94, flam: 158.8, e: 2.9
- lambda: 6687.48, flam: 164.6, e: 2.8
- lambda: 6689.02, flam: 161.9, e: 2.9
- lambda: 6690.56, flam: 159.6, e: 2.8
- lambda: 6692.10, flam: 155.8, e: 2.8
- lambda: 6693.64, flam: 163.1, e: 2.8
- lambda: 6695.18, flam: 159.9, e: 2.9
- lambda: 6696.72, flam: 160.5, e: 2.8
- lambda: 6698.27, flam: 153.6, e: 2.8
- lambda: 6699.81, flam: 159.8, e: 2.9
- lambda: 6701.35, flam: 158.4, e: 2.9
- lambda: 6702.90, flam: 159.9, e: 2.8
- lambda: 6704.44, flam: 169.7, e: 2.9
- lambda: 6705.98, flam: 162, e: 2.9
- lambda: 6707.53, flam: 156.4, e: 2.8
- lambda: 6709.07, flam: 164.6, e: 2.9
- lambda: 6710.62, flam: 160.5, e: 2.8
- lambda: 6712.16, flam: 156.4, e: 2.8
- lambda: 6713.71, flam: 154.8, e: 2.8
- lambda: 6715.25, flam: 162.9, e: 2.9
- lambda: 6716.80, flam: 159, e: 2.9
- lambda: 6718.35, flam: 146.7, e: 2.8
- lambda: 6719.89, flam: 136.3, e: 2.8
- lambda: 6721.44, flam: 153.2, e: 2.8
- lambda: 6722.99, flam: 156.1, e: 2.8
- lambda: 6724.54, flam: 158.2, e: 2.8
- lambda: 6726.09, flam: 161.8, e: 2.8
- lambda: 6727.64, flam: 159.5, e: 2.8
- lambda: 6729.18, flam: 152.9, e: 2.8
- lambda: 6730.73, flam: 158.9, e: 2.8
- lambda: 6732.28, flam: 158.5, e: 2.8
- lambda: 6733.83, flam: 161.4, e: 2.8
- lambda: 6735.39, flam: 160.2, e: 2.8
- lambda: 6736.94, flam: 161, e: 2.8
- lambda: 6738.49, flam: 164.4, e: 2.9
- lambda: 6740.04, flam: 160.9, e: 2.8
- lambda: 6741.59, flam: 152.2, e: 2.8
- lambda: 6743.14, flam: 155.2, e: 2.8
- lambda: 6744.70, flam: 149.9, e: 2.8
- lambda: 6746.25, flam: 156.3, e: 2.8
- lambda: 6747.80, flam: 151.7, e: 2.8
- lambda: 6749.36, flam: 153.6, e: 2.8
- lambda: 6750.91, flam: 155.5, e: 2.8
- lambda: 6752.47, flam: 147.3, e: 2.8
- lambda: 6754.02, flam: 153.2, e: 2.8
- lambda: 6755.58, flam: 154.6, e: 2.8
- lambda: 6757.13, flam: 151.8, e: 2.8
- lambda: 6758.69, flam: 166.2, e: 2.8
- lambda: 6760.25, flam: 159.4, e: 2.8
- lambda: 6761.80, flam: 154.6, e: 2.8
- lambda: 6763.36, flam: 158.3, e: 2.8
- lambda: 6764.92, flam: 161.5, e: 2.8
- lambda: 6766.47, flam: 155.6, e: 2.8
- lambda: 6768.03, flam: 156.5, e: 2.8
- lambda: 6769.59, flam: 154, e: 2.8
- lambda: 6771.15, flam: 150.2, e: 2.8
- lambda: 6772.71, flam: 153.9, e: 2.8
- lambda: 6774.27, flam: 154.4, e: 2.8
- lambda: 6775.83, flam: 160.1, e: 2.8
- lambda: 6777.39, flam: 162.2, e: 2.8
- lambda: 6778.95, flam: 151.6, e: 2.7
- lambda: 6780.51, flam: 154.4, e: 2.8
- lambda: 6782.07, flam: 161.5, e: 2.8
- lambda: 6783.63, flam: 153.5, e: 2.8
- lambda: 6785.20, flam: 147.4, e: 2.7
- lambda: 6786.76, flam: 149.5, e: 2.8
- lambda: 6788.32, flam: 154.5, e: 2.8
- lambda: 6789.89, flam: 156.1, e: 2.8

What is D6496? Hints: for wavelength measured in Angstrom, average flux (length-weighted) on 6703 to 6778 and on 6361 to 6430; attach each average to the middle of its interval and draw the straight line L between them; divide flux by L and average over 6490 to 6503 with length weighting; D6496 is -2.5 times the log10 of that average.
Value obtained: 0.07 mag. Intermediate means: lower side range 154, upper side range 157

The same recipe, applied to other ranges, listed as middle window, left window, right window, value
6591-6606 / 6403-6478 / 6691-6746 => -0.039 mag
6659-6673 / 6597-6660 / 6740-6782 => 0.010 mag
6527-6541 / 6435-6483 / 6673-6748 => -0.053 mag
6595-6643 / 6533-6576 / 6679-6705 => -0.016 mag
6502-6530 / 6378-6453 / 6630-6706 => -0.058 mag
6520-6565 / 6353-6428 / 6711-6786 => -0.069 mag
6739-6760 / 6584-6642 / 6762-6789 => 0.013 mag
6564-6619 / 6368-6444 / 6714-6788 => -0.055 mag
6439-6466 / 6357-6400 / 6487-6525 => 0.022 mag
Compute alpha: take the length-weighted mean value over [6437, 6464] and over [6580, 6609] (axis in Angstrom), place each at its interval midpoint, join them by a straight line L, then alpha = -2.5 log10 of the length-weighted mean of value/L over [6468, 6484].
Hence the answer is -0.03 mag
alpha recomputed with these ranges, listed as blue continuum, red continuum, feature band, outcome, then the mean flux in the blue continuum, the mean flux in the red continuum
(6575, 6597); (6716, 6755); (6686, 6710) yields -0.02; 163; 155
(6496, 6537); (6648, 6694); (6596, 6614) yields -0.02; 161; 161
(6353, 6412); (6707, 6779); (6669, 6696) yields -0.03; 154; 156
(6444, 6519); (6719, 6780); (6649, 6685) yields -0.03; 158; 156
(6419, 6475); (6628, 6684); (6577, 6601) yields -0.03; 156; 162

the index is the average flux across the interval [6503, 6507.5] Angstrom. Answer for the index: 164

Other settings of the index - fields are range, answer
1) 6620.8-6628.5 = 165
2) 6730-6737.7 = 160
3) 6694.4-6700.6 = 158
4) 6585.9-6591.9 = 169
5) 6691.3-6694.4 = 160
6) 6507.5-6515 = 166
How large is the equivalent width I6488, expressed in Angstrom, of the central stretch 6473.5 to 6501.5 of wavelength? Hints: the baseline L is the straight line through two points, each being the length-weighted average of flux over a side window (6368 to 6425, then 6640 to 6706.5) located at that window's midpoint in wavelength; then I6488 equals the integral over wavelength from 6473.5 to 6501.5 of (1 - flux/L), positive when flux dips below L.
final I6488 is 0.2 Angstrom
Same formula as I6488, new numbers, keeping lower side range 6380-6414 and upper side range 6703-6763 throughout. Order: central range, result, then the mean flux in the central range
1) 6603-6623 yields -1.3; 165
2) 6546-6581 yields -1.6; 161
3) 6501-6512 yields -0.6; 161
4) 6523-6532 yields -0.7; 166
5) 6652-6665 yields -0.7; 164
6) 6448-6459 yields -0.1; 155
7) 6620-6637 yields -0.8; 163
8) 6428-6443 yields -0.1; 154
